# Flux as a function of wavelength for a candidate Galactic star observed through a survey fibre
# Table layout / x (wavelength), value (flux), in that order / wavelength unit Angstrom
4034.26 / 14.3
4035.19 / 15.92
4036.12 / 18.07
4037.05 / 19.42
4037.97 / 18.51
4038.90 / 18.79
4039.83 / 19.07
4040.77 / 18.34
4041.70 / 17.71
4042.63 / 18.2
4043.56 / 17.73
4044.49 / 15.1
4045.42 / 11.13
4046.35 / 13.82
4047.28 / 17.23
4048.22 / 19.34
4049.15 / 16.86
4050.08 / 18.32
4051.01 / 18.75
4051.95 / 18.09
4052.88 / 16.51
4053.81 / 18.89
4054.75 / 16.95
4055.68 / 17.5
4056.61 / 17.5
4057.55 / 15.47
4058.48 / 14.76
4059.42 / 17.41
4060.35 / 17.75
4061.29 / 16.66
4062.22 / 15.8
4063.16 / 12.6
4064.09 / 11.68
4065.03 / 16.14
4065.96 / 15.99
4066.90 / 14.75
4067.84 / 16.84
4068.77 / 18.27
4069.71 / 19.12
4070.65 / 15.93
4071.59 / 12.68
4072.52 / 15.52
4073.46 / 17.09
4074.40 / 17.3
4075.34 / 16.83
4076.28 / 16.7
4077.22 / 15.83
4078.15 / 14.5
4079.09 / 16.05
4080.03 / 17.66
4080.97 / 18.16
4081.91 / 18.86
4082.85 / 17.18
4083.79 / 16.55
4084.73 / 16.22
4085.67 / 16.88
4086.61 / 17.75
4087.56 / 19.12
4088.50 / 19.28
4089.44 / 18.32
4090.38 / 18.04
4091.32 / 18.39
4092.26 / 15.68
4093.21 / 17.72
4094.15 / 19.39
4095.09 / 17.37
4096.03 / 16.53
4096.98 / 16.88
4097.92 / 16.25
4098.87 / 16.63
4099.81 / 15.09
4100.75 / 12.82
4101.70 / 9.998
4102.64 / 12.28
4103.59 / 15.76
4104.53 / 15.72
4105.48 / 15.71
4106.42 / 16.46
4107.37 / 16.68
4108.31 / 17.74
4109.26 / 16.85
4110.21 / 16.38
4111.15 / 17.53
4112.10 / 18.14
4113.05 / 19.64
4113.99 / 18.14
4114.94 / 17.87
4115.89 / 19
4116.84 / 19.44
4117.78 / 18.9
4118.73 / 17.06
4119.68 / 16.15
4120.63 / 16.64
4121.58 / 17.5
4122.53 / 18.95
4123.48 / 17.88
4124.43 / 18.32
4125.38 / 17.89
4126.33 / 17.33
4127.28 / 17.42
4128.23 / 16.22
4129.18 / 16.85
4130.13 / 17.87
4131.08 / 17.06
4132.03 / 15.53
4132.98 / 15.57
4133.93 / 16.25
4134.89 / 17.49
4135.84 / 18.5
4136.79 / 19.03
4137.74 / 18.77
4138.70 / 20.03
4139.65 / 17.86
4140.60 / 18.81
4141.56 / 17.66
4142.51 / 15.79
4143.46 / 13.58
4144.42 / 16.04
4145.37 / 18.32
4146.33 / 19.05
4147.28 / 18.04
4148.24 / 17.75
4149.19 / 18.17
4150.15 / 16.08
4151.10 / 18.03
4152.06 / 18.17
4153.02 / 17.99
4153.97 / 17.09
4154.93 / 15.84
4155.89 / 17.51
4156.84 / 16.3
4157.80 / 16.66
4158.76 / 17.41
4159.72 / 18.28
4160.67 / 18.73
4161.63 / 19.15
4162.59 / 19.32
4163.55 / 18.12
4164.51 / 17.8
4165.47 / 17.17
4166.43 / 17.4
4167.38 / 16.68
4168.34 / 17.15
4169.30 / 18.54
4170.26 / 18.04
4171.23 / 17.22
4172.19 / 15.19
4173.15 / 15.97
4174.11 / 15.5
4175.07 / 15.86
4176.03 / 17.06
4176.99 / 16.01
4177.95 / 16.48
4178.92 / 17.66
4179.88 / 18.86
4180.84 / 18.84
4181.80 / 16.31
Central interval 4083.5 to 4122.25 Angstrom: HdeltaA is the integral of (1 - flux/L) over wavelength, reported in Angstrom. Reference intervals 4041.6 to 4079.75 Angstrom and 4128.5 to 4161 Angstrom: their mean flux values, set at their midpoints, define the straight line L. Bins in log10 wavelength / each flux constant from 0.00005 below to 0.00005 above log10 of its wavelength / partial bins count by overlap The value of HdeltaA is -0.1 Angstrom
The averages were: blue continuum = 16.4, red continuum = 17.4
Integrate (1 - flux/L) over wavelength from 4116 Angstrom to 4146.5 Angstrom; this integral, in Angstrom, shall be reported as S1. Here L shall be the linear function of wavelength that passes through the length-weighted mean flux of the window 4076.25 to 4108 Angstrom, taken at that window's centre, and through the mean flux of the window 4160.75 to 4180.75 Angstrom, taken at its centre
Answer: -1.02 Angstrom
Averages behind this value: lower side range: 16.5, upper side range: 17.3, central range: 17.5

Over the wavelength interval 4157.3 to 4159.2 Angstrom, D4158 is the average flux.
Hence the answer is 17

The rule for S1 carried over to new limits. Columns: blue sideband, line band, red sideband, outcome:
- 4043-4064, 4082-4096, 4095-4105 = -2.2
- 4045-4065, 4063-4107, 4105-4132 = 1.5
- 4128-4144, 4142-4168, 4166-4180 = -0.6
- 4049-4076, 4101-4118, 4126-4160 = 0.3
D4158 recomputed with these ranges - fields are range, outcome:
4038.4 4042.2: 18.4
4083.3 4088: 17.3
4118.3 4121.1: 16.6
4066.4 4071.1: 17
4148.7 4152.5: 17.6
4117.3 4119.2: 18.1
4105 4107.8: 16.3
